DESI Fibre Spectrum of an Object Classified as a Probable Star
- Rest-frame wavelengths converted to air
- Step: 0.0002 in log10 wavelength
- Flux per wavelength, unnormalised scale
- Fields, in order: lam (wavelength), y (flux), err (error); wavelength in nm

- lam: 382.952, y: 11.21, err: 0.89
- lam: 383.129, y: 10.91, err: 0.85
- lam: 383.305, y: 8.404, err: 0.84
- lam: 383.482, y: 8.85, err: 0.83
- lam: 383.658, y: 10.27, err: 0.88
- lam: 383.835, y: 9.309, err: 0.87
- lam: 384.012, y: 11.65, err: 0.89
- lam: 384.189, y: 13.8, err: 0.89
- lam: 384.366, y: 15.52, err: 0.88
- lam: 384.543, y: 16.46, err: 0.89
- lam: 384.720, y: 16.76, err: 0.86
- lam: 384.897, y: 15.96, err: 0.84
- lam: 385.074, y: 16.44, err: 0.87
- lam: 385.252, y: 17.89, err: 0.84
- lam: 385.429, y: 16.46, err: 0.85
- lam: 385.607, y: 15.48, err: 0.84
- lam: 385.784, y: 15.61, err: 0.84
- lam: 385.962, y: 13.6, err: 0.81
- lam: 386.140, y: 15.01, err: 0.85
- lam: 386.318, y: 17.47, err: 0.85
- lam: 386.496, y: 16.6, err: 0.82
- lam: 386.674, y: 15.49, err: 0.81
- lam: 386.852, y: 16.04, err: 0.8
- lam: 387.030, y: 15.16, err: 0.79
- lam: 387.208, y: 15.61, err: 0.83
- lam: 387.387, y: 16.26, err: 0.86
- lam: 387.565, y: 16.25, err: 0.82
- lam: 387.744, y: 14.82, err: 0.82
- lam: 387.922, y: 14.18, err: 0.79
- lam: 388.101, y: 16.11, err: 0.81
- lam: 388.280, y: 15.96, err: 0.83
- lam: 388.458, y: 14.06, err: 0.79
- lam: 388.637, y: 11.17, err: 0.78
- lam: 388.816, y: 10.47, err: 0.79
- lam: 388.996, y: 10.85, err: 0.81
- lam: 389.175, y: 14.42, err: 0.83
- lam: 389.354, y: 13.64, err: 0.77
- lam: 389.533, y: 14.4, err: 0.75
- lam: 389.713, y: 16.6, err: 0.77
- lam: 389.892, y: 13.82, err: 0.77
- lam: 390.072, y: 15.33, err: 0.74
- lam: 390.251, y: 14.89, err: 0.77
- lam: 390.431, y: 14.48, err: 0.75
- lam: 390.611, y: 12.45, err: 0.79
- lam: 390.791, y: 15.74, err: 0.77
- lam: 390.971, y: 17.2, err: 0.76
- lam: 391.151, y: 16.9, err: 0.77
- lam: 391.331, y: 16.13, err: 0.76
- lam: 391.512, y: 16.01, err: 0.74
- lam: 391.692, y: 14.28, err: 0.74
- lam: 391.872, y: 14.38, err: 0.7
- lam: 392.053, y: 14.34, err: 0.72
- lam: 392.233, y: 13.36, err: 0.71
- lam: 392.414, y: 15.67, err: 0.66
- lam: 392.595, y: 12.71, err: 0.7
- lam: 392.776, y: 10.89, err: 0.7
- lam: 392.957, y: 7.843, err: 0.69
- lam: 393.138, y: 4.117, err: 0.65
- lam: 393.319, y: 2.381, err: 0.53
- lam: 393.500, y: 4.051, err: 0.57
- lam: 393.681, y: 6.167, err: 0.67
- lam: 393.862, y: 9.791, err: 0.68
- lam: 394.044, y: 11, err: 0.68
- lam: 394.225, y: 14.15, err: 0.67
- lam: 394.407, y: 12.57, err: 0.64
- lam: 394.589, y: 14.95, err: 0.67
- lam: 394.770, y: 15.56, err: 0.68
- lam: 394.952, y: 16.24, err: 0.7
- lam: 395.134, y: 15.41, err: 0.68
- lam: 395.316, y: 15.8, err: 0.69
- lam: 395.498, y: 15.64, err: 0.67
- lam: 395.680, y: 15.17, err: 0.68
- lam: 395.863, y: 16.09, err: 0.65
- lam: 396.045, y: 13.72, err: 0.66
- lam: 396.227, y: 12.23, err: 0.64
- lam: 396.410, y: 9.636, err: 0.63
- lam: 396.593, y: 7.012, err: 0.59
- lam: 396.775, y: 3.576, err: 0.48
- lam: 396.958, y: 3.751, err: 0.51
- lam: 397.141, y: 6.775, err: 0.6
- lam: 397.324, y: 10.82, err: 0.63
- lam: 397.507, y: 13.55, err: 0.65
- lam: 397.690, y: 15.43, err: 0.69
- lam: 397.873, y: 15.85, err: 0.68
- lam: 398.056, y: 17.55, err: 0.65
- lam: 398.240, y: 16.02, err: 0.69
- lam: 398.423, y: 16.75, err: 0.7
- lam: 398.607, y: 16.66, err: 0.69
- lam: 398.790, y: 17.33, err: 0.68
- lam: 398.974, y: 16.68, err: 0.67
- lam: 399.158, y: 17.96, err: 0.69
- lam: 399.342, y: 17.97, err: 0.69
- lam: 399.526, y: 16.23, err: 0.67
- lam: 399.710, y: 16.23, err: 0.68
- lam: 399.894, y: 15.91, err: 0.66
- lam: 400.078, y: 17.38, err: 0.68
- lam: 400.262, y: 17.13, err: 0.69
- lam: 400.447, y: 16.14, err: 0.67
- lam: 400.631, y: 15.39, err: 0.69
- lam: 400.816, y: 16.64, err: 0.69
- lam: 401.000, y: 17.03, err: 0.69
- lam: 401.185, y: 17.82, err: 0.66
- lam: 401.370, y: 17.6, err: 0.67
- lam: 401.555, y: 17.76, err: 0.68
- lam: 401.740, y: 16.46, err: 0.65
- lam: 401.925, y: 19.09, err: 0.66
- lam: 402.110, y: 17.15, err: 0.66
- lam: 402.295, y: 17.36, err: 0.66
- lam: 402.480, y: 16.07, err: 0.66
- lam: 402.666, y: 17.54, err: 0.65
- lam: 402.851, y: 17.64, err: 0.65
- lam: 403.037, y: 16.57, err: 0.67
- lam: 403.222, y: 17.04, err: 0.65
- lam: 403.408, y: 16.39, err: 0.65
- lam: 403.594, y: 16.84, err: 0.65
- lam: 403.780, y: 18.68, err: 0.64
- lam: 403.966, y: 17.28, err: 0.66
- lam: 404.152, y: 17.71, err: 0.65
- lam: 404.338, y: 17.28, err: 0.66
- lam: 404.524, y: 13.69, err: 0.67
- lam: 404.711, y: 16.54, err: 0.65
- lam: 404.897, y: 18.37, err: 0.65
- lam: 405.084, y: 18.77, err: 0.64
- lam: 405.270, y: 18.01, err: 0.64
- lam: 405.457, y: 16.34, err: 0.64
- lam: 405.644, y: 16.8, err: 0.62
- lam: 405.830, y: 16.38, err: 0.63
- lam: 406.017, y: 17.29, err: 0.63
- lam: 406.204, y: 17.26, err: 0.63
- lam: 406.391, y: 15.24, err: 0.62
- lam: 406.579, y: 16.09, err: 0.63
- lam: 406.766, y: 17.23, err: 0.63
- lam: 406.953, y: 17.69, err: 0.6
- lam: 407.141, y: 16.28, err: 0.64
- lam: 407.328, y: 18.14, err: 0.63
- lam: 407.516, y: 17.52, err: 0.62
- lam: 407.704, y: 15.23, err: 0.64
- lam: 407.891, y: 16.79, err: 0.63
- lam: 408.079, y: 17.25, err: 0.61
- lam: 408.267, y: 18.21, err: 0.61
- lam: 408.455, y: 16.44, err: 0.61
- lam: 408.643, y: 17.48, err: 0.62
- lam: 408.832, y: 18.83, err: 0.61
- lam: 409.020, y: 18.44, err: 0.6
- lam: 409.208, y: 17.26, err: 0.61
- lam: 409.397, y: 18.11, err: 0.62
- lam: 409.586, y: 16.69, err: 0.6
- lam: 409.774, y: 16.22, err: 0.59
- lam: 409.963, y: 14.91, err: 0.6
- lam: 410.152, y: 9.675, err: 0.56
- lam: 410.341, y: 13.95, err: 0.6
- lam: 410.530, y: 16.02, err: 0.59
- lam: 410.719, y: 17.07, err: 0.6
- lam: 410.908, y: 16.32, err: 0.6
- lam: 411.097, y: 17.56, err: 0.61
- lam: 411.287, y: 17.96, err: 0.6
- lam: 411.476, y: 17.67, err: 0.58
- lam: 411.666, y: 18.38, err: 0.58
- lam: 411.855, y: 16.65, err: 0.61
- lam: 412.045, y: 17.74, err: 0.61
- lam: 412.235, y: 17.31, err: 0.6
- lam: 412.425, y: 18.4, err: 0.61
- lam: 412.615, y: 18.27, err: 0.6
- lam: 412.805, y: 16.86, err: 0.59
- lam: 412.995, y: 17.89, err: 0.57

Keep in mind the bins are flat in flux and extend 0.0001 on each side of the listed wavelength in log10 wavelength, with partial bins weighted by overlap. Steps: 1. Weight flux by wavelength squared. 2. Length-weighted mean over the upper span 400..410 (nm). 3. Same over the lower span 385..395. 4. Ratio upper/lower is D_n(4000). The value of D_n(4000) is 1.34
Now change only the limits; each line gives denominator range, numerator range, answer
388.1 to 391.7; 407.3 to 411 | 1.25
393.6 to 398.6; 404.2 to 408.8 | 1.40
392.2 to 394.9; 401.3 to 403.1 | 1.75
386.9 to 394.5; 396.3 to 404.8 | 1.25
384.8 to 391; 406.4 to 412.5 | 1.25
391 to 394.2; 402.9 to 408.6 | 1.60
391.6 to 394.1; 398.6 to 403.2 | 1.77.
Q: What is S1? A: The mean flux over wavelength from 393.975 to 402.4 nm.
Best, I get 14.9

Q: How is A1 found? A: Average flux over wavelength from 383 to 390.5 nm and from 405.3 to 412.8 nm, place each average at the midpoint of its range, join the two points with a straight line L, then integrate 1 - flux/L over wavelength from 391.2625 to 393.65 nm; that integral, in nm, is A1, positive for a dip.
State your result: 0.62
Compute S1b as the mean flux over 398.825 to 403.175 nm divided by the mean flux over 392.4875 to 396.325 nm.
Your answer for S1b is 1.45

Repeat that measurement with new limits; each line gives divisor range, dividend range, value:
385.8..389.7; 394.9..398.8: 0.89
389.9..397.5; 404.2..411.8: 1.38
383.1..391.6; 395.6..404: 1.05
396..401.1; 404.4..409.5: 1.20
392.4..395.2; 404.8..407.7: 1.60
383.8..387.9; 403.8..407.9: 1.10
